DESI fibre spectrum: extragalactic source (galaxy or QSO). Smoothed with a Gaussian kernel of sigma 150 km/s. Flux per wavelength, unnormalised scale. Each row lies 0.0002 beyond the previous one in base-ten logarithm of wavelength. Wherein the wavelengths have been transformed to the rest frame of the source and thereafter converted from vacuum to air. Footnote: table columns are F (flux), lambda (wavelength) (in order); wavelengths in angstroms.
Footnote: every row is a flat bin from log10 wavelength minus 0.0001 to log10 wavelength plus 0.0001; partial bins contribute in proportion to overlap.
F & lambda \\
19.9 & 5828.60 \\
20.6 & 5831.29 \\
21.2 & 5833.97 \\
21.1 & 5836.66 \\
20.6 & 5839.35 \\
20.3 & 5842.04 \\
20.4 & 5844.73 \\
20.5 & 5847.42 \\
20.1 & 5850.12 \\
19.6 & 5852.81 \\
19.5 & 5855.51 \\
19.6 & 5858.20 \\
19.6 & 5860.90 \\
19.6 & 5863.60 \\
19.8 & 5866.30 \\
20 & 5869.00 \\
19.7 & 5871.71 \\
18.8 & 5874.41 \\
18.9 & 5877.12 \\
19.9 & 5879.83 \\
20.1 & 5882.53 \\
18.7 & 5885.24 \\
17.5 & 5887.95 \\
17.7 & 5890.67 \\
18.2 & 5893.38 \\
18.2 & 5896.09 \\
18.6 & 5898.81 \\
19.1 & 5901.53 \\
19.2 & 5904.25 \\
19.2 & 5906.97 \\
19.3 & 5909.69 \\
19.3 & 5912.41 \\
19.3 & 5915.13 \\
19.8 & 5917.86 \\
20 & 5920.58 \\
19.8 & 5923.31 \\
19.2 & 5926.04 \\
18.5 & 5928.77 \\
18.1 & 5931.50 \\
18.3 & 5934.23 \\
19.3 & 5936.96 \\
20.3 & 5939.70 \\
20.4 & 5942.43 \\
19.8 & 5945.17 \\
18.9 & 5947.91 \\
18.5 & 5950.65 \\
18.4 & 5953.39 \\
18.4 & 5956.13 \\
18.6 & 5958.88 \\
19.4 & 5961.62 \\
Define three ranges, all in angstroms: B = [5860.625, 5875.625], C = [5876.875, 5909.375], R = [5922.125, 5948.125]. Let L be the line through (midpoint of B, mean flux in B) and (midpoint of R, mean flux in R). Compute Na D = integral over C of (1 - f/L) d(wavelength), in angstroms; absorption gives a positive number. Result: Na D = 1.1 angstroms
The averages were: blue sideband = 19.6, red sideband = 19.3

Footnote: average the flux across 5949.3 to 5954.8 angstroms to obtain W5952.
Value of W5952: 18.5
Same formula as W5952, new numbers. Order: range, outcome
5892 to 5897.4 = 18.2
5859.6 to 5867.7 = 19.7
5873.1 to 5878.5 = 18.8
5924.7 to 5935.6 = 18.5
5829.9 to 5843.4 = 20.8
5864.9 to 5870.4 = 19.9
